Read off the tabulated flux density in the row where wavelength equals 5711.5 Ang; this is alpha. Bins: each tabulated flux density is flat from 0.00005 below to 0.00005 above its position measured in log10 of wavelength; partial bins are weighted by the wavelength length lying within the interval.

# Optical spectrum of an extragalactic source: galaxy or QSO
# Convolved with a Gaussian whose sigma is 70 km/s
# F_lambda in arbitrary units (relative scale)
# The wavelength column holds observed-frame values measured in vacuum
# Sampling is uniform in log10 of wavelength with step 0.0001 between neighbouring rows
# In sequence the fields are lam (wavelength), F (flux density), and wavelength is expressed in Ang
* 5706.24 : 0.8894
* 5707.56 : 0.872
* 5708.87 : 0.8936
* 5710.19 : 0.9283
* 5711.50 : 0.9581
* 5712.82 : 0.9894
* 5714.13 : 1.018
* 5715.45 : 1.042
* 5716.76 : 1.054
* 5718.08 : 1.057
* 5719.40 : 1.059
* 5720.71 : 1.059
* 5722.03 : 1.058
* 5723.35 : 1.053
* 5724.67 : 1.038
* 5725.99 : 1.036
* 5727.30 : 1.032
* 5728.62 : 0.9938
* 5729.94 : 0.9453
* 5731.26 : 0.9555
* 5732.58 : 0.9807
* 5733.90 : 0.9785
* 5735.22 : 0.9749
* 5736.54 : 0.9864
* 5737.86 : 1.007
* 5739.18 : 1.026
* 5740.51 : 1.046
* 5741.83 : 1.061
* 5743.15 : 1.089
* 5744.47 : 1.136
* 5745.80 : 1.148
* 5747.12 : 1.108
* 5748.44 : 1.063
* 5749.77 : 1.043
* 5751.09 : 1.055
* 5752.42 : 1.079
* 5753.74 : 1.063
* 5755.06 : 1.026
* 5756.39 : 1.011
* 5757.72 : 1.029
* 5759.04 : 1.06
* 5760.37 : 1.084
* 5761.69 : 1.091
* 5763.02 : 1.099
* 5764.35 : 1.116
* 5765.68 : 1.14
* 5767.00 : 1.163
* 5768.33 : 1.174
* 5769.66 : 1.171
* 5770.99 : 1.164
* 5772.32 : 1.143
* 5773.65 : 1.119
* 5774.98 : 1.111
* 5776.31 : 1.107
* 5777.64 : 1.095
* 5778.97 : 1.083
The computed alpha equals 0.9581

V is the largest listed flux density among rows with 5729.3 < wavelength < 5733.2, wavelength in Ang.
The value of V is 0.9807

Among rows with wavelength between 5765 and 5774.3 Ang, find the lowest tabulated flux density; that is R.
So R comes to 1.119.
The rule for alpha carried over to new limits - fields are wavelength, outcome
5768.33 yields 1.174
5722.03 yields 1.058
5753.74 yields 1.063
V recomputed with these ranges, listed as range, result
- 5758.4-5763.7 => 1.099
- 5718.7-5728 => 1.059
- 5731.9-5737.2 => 0.9864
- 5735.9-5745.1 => 1.136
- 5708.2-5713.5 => 0.9894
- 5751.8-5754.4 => 1.079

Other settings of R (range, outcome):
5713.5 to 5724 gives 1.018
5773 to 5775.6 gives 1.111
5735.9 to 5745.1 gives 0.9864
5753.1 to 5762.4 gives 1.011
